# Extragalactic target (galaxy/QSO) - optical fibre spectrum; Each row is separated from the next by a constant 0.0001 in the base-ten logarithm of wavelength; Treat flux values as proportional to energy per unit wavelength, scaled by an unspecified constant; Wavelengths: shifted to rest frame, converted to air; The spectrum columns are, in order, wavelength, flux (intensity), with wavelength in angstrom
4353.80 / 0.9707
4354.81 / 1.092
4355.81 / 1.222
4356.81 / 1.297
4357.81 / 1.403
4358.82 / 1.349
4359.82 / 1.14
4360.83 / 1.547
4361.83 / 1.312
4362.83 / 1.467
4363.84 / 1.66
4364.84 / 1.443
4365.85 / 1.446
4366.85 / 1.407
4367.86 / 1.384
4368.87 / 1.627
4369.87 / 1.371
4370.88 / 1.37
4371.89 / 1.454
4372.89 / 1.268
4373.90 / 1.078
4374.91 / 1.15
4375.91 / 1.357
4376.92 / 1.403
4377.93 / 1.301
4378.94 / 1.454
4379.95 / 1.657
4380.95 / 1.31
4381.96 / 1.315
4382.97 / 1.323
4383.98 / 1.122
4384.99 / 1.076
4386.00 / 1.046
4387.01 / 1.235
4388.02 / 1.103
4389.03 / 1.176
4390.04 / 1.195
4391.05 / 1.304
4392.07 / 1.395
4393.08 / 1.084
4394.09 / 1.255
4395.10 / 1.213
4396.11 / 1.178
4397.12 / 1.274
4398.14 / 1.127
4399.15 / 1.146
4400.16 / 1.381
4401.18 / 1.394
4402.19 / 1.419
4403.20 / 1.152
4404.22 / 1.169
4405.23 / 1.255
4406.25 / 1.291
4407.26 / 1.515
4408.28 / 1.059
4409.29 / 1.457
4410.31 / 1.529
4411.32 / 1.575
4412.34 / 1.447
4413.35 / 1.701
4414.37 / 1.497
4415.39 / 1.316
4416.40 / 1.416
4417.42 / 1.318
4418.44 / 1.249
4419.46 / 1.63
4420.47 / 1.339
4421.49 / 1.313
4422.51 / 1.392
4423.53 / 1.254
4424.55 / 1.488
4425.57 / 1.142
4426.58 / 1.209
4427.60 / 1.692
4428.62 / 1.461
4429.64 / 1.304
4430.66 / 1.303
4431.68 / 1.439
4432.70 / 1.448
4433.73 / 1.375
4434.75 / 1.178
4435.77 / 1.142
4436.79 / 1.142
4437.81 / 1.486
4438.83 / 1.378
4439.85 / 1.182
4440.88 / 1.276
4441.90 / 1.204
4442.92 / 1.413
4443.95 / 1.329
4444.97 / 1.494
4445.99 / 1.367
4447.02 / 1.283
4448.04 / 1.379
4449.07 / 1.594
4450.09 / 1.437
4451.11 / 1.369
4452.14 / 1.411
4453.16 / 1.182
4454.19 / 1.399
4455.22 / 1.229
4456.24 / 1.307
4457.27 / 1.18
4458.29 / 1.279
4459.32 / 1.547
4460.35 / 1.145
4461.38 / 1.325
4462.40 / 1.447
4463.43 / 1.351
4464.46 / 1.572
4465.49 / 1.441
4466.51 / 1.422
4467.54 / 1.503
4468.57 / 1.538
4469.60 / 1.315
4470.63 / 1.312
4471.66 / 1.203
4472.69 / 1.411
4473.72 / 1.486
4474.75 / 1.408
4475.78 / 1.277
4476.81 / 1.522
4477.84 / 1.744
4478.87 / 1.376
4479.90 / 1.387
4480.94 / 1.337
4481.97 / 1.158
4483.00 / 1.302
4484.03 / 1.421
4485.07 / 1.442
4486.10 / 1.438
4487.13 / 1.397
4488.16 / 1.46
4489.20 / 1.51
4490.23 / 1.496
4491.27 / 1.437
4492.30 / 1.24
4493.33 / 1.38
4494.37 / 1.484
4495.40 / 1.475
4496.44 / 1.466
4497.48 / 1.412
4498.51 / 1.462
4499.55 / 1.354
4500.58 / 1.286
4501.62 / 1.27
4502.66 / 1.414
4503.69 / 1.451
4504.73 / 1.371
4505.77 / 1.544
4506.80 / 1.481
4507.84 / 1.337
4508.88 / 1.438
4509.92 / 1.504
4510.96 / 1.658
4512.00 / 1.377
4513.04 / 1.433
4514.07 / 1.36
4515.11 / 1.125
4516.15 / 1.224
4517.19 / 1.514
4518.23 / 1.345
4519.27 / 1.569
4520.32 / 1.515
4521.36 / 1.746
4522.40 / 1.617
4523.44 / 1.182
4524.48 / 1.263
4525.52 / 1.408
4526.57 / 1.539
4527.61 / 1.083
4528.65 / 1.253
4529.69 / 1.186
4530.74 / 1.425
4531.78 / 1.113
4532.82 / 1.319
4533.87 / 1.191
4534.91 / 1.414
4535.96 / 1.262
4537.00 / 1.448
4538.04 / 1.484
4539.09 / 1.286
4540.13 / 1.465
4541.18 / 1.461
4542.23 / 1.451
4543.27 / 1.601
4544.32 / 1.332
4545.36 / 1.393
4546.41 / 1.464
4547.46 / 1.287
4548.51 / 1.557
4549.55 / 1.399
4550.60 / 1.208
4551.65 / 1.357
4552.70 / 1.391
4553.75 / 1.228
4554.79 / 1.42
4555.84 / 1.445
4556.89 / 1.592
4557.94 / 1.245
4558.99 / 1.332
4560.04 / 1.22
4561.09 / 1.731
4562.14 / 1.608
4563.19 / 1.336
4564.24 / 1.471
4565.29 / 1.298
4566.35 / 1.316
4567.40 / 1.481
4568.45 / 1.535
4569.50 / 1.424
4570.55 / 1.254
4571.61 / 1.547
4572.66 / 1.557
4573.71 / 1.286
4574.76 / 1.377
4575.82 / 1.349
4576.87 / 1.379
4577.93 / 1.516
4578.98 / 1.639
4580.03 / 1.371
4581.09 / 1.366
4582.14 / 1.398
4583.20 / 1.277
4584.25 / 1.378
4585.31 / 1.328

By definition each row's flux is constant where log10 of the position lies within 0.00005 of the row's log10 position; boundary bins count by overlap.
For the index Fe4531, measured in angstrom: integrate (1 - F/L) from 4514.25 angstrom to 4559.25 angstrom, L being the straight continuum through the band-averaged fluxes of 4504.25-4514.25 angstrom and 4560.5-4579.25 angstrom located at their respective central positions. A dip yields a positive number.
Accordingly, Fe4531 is 2.3 angstrom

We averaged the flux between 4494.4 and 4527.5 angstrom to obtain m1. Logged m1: 1.42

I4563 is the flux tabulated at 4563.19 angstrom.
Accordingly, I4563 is 1.336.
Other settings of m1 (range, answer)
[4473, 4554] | 1.4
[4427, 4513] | 1.39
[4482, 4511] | 1.42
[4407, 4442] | 1.37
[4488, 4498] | 1.43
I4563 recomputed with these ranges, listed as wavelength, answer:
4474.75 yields 1.408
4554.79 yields 1.42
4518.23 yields 1.345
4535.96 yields 1.262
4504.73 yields 1.371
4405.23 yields 1.255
